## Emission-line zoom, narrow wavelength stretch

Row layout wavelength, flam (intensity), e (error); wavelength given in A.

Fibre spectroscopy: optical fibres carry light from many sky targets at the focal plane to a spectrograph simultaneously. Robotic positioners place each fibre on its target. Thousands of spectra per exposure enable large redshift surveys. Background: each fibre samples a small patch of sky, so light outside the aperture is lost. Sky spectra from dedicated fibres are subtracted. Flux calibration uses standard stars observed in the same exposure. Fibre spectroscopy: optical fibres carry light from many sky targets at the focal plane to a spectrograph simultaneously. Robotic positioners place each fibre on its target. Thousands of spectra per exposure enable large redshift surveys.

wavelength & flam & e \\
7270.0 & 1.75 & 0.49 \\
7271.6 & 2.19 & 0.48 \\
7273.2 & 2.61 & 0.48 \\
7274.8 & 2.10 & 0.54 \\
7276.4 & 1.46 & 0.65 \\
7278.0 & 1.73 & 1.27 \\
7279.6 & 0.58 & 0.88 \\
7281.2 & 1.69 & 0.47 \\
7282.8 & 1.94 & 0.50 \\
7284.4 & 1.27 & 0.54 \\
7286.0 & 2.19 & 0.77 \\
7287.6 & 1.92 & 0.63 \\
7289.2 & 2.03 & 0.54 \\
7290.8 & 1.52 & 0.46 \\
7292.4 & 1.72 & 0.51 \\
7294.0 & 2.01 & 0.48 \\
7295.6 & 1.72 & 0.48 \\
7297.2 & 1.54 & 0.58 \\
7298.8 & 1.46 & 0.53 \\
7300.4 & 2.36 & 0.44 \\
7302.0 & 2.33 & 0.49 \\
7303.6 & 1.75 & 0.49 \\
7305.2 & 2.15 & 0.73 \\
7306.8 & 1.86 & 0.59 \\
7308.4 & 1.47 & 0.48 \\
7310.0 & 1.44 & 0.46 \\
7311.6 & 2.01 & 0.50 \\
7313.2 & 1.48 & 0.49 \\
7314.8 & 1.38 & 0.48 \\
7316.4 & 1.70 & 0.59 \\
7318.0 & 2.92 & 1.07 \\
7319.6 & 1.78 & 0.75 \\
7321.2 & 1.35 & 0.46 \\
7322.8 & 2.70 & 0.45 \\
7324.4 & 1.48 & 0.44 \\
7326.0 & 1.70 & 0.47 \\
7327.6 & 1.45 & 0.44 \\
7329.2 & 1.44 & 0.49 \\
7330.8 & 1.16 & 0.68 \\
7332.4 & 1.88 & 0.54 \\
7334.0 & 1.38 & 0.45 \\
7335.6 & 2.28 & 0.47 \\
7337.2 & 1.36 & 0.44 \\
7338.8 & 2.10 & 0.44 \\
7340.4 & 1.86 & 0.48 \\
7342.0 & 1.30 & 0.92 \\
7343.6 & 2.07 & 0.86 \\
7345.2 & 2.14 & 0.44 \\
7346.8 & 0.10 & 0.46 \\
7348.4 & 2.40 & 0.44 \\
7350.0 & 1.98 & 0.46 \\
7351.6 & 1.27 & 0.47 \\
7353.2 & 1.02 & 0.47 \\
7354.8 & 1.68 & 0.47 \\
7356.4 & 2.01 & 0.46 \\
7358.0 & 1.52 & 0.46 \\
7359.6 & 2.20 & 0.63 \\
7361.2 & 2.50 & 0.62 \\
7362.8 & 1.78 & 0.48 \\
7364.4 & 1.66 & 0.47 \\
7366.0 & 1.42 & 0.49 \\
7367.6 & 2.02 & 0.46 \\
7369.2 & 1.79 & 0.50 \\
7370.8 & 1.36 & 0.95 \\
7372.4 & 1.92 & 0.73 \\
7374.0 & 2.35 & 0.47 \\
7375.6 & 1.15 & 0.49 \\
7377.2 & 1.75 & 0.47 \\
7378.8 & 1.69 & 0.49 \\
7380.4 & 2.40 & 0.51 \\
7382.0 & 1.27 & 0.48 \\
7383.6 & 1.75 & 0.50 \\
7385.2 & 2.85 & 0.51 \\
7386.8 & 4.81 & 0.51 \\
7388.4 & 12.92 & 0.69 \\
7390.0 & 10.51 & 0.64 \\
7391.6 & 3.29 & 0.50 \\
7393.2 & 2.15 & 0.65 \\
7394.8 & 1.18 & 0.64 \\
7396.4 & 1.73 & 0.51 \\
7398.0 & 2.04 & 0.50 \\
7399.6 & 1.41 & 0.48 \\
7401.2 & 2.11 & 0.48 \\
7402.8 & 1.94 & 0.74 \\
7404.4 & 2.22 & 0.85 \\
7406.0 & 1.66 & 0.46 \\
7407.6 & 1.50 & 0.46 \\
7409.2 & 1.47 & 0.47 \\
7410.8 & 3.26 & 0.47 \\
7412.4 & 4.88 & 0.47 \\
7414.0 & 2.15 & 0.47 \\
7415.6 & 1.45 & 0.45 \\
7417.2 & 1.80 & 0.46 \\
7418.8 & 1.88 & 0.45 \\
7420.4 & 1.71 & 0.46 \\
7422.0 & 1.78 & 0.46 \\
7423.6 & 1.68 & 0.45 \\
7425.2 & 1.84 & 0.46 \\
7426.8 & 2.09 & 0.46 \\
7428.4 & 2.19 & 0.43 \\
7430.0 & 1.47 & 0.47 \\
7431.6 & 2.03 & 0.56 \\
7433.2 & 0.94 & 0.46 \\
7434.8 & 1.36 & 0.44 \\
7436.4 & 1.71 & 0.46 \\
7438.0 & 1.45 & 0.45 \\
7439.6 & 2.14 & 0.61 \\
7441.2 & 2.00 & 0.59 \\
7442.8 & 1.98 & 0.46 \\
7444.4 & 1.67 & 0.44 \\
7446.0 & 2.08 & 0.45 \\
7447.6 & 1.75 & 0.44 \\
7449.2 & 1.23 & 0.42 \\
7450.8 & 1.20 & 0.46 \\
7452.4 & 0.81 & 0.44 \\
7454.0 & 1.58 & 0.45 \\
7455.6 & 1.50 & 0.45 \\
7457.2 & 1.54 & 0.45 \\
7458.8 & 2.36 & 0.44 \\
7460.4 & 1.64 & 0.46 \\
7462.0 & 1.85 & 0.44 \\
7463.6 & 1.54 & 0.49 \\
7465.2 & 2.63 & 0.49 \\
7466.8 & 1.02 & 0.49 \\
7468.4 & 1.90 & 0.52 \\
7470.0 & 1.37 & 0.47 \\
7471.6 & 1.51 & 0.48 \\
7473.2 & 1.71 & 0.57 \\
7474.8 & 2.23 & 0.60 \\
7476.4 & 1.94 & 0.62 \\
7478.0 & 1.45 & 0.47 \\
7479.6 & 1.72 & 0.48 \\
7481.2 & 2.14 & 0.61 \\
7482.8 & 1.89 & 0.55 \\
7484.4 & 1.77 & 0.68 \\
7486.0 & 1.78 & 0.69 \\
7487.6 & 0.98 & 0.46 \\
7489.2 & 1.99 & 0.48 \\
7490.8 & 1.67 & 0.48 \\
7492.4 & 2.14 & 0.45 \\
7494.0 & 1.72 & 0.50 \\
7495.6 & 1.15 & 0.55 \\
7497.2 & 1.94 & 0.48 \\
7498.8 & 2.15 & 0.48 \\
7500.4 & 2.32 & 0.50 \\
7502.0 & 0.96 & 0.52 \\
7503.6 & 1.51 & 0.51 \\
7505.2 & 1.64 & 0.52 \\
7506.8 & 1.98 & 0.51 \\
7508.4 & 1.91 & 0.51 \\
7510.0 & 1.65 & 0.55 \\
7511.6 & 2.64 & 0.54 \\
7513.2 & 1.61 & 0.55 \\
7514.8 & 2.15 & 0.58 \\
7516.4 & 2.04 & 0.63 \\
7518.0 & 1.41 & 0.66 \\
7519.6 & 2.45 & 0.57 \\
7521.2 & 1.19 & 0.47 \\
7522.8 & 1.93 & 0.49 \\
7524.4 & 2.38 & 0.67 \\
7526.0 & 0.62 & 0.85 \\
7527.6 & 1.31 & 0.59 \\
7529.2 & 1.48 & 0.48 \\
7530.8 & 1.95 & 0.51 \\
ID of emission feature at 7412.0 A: [N II]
